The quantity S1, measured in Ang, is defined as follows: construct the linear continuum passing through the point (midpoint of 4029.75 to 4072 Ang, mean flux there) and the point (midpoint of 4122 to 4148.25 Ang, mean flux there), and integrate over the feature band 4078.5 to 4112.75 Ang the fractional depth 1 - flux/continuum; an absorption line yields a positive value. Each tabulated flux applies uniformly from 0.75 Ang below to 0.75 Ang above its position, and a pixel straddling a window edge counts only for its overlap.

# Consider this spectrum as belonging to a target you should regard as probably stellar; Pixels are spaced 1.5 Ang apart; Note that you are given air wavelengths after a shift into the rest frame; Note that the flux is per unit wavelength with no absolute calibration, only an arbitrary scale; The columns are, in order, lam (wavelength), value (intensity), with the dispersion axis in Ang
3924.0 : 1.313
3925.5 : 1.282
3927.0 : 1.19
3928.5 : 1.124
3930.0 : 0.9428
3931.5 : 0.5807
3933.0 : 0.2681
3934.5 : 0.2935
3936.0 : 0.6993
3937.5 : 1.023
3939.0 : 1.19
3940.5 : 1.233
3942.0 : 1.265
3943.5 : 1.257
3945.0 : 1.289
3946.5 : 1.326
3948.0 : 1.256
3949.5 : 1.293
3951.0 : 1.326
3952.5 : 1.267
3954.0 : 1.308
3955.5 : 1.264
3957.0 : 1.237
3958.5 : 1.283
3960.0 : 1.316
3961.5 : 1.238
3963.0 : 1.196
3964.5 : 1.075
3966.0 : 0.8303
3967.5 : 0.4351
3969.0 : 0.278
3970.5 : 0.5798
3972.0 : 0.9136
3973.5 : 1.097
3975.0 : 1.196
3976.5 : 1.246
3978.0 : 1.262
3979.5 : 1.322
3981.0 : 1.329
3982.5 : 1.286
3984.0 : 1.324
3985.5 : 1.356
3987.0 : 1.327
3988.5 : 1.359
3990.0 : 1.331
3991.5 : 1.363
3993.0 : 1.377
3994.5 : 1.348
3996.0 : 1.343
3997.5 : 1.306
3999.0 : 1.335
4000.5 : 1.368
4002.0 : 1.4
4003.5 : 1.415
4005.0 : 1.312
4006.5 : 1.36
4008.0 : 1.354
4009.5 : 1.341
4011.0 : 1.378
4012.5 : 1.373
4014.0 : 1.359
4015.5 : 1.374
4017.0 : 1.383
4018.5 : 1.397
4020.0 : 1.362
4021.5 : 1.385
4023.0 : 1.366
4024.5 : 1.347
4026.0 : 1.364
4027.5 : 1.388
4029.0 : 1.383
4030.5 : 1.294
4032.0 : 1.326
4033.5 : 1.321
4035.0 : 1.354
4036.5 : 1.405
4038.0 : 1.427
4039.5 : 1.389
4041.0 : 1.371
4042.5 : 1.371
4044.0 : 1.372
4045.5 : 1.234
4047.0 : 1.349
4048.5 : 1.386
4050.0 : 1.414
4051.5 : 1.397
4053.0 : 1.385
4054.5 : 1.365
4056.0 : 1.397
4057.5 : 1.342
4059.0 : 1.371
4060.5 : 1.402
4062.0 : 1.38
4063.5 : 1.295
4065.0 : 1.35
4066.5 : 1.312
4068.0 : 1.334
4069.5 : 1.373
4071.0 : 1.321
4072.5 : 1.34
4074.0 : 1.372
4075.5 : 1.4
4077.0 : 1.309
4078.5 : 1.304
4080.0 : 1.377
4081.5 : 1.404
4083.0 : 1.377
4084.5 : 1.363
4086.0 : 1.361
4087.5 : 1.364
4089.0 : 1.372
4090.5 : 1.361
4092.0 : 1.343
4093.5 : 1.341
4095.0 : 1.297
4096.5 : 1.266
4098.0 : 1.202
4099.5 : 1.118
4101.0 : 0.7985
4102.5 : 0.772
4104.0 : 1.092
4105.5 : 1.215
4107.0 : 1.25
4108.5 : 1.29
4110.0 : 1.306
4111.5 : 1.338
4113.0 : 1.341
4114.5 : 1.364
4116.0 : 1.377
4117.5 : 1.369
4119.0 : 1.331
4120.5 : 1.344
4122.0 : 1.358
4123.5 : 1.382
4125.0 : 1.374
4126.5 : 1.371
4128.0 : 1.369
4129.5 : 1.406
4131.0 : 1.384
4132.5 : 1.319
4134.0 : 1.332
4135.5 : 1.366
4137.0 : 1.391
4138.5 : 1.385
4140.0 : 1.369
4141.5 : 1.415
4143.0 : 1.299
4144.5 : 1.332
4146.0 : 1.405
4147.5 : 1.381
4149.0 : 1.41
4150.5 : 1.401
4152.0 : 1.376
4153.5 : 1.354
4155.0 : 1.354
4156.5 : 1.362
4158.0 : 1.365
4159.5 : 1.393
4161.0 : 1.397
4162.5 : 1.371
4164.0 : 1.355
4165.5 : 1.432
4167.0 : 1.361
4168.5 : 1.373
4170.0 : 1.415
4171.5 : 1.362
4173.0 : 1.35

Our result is 2.7 Ang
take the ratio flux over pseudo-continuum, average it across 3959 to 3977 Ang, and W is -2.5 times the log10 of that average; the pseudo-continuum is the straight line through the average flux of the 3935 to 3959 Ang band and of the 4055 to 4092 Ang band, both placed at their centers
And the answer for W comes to 0.283 mag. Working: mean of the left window 1.21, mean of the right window 1.36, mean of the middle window 0.951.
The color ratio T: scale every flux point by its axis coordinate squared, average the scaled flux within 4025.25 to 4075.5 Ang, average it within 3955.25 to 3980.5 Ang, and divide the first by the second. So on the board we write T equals 1.36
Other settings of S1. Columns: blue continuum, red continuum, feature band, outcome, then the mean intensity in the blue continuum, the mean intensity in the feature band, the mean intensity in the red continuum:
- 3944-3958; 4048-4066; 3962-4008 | 4.29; 1.28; 1.19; 1.37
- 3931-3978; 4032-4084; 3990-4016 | -3.67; 1.04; 1.36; 1.36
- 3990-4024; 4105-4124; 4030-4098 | -0.46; 1.36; 1.35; 1.33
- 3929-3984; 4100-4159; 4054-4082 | -2.88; 1.07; 1.35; 1.32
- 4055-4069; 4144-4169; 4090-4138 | 2.84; 1.35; 1.29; 1.38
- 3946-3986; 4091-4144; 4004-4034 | -4.16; 1.14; 1.36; 1.29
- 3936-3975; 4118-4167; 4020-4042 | -2.78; 1.1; 1.37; 1.37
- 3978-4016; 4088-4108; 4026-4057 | -2.14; 1.35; 1.37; 1.19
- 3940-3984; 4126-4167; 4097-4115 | 2.07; 1.15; 1.17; 1.37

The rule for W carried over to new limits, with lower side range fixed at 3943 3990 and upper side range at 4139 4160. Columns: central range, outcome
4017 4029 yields -0.12 mag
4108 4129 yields -0.01 mag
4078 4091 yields -0.05 mag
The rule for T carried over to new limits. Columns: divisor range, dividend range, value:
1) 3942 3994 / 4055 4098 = 1.20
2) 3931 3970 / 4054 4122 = 1.34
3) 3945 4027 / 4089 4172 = 1.14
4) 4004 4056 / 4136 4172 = 1.07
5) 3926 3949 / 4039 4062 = 1.45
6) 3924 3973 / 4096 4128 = 1.31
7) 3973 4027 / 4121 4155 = 1.10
